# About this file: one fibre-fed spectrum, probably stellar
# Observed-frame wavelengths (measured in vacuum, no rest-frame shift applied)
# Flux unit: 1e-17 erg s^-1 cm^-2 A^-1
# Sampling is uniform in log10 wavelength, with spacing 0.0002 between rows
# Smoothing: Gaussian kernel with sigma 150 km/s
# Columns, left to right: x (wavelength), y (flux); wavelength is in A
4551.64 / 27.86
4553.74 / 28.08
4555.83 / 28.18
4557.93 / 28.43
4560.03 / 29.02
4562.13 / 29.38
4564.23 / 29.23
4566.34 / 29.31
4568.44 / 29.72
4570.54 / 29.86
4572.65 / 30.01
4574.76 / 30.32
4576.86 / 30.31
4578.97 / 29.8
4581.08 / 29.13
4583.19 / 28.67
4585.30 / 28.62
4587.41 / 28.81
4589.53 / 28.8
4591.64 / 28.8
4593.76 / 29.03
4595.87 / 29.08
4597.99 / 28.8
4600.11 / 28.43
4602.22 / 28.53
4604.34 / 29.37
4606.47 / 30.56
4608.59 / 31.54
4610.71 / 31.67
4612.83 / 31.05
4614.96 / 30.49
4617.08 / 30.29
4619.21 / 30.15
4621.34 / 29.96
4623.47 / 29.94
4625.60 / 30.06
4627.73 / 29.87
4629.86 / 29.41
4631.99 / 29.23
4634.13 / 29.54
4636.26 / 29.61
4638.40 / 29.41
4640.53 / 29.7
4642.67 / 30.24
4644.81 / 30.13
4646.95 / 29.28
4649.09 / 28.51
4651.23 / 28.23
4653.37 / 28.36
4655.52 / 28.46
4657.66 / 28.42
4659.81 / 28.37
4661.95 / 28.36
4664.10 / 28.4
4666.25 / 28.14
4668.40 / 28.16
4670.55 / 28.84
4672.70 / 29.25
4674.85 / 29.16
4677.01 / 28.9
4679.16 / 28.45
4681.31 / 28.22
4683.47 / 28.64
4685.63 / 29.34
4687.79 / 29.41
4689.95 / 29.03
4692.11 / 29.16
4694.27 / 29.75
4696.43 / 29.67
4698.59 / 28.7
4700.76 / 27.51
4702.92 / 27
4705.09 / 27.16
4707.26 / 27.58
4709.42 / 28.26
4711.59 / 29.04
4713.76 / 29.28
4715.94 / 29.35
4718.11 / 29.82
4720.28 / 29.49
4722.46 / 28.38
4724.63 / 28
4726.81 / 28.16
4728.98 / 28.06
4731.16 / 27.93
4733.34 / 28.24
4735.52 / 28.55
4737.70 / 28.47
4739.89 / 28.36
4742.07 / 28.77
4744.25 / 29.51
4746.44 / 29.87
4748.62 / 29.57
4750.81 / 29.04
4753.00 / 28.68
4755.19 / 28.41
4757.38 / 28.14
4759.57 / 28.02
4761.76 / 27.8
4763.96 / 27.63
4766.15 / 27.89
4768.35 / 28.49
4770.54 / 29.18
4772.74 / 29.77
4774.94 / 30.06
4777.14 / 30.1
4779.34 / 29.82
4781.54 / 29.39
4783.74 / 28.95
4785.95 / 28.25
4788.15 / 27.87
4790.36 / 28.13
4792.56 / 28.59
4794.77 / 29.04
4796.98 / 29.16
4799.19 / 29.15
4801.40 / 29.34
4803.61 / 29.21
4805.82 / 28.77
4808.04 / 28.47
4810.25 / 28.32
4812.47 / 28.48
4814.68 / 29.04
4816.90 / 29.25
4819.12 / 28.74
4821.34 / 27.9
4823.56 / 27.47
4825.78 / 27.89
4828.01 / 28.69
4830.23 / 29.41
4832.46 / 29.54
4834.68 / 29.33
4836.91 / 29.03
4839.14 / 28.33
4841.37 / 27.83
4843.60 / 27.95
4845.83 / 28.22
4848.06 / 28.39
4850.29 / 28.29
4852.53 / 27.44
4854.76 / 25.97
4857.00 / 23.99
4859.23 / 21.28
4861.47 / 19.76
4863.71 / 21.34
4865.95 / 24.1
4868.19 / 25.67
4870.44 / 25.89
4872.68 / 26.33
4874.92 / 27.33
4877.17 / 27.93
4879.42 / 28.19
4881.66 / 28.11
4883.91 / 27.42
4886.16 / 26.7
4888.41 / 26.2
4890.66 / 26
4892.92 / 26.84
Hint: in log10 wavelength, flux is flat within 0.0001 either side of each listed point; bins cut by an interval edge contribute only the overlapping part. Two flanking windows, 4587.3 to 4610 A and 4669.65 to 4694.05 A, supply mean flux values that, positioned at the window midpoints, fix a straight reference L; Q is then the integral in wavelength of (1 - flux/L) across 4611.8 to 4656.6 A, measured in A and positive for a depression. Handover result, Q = -0.69 A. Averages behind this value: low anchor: 29.3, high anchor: 29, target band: 29.6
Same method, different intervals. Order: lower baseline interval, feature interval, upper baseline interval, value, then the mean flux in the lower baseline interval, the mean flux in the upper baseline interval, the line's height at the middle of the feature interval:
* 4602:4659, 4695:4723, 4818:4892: 0.1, 29.7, 26.9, 28.7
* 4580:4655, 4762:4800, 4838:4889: -2.2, 29.5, 26.2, 27.3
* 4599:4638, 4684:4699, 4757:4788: 0.1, 30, 28.8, 29.4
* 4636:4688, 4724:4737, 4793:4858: 0.2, 28.9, 28.4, 28.7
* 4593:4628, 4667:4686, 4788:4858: 0.5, 29.9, 28.4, 29.5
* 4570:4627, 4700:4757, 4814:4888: -0.5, 29.7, 27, 28.3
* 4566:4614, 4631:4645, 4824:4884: -0.3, 29.6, 26.8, 29.1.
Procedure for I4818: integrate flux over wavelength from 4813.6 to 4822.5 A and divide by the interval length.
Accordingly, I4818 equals 28.7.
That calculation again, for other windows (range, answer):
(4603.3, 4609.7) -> 30.5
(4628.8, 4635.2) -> 29.4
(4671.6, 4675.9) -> 29.2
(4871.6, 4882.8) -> 27.6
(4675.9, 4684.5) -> 28.6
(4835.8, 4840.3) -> 28.7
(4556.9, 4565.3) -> 29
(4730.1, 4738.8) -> 28.3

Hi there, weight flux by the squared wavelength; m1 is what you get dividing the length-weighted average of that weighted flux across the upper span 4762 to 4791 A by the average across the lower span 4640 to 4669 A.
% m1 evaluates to 1.1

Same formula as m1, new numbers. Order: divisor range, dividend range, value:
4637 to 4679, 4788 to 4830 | 1.06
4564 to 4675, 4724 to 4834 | 1.05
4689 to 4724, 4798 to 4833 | 1.05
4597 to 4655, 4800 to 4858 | 1.04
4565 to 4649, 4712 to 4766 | 1.02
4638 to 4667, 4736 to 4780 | 1.05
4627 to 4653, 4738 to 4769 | 1.02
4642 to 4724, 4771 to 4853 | 1.06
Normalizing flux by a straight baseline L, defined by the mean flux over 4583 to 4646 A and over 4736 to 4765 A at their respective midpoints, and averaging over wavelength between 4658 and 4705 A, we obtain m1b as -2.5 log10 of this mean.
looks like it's 0.02 mag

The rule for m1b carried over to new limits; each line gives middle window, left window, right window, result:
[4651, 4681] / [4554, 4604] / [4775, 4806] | 0.021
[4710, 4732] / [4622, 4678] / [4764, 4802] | 0.010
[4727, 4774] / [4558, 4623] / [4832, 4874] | -0.041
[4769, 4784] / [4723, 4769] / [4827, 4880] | -0.063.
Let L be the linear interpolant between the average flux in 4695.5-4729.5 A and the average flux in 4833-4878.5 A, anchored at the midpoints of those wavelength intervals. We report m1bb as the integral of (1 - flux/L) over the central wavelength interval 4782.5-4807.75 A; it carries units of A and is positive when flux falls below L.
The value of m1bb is -1.5 A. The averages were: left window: 28.5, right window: 26.3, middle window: 28.8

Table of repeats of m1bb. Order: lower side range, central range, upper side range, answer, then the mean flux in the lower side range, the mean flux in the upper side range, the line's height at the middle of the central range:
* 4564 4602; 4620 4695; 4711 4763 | -0.26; 29.2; 28.7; 29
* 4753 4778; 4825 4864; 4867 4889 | 0.83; 28.7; 27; 27.5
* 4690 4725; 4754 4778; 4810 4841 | -0.01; 28.7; 28.7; 28.7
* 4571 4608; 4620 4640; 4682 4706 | -0.44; 29.3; 28.7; 29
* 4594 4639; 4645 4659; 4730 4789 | 0.45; 29.8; 28.8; 29.6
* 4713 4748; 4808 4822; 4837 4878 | -0.90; 28.8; 26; 26.9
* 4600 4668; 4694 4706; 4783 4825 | 0.39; 29.5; 28.6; 29.2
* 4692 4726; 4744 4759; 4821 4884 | -0.47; 28.6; 26.8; 28.1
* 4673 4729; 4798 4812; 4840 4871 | -1.24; 28.7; 25.4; 26.5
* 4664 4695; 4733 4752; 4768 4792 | 0.04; 28.9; 29.1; 29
